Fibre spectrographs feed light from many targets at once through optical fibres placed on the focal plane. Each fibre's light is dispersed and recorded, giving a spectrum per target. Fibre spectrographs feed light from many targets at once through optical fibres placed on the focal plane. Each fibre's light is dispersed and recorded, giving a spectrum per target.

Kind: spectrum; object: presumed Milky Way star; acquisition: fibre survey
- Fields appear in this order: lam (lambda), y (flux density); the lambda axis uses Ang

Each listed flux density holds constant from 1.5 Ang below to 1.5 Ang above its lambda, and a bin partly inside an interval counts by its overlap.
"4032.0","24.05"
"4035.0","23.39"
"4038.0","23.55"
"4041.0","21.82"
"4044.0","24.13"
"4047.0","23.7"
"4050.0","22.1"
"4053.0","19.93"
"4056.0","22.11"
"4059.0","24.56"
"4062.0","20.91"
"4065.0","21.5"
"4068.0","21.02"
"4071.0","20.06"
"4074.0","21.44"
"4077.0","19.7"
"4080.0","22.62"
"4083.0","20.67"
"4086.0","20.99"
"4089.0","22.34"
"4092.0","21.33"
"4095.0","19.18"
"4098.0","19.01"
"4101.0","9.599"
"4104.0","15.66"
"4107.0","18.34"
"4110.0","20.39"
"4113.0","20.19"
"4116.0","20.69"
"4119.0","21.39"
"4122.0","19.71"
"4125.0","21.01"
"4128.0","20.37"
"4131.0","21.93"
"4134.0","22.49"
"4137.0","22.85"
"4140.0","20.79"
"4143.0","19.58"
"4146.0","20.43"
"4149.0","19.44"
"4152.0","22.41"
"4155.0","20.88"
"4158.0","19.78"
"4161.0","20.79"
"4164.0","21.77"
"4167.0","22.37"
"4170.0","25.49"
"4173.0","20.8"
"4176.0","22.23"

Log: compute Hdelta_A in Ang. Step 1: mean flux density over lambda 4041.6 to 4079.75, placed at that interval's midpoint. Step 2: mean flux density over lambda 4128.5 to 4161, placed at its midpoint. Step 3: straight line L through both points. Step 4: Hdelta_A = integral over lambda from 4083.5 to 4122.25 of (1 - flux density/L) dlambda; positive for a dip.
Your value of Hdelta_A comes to 4.1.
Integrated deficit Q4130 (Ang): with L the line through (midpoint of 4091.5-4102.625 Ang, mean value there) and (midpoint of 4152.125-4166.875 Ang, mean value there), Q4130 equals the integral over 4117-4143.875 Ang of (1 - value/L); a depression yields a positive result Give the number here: -2.8 Ang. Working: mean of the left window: 16.9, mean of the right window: 21.1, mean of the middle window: 21.2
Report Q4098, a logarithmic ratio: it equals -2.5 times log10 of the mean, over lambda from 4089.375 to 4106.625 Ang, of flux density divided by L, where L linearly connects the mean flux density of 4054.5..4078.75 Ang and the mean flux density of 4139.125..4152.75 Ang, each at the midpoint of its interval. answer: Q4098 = 0.21 mag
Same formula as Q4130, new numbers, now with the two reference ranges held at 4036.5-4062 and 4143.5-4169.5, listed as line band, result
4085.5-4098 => 0.7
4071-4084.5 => 0.7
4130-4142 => -0.3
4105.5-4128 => 1.5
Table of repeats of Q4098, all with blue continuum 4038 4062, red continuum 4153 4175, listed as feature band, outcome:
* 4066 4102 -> 0.120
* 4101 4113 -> 0.267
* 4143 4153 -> 0.069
